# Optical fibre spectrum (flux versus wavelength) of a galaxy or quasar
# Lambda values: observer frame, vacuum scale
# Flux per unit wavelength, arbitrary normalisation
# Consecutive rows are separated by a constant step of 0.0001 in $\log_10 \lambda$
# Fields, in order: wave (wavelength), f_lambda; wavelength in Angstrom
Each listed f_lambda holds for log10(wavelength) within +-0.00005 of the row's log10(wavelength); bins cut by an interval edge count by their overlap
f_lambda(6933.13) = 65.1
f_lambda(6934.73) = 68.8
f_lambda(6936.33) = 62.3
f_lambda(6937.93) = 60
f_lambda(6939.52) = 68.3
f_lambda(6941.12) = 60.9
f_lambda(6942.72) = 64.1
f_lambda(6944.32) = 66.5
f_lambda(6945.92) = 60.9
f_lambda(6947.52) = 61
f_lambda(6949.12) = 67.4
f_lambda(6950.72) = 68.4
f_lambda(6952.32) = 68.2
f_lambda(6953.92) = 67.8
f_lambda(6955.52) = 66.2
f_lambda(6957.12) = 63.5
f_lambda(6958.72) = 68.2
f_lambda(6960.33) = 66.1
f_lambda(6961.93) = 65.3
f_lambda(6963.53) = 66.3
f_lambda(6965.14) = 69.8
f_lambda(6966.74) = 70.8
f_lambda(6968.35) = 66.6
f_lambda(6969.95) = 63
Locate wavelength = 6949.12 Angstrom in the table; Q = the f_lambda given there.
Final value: 67.4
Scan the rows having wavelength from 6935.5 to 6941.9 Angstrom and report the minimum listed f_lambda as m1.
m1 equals 60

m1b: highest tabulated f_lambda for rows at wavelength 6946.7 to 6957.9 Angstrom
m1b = 68.4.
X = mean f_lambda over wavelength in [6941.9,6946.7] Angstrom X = 63.8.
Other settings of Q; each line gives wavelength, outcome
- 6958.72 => 68.2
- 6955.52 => 66.2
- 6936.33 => 62.3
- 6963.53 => 66.3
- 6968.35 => 66.6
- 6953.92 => 67.8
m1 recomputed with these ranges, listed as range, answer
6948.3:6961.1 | 63.5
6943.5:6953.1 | 60.9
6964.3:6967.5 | 69.8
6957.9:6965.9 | 65.3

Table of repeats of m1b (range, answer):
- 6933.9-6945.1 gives 68.8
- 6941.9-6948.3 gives 66.5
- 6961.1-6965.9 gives 69.8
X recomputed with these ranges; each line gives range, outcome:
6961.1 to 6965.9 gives 67.1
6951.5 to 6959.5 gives 66.8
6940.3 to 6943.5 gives 62.5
